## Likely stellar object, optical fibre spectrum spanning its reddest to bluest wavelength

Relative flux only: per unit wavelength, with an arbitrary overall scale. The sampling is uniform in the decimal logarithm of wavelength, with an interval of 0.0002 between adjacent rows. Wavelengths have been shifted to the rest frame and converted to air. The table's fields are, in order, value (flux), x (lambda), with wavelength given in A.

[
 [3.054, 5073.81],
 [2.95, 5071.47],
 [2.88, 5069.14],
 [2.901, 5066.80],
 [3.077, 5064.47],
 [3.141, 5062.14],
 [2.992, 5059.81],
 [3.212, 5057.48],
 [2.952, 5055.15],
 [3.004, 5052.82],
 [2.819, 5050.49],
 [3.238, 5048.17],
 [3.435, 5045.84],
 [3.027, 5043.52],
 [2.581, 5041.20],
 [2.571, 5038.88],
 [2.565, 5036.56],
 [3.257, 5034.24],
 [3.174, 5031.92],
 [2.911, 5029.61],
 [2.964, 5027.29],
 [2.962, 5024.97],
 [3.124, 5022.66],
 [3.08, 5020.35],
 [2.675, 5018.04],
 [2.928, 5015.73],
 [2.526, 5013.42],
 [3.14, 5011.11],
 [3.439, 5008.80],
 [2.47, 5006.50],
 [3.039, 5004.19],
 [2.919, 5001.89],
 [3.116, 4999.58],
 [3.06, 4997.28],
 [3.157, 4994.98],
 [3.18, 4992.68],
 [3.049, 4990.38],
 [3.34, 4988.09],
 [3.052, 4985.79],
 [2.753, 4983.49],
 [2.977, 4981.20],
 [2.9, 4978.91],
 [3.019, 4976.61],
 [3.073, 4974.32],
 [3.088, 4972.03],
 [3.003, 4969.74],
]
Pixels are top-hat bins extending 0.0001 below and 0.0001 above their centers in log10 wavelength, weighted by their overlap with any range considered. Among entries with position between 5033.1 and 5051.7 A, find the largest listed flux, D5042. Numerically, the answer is 3.435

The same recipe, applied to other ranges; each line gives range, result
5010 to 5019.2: 3.14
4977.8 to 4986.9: 3.052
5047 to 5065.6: 3.238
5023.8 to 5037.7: 3.257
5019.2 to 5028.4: 3.124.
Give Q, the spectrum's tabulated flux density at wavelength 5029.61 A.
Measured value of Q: 2.911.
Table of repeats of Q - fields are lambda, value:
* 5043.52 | 3.027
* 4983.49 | 2.753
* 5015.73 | 2.928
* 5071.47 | 2.95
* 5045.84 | 3.435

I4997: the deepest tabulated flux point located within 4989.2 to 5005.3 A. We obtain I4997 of 2.919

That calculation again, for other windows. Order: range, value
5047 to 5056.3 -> 2.819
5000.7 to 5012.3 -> 2.47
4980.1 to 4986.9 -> 2.753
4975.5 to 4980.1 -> 2.9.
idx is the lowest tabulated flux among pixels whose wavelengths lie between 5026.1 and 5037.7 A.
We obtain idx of 2.565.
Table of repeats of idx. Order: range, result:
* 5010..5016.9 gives 2.526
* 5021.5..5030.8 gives 2.911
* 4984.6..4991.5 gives 3.049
